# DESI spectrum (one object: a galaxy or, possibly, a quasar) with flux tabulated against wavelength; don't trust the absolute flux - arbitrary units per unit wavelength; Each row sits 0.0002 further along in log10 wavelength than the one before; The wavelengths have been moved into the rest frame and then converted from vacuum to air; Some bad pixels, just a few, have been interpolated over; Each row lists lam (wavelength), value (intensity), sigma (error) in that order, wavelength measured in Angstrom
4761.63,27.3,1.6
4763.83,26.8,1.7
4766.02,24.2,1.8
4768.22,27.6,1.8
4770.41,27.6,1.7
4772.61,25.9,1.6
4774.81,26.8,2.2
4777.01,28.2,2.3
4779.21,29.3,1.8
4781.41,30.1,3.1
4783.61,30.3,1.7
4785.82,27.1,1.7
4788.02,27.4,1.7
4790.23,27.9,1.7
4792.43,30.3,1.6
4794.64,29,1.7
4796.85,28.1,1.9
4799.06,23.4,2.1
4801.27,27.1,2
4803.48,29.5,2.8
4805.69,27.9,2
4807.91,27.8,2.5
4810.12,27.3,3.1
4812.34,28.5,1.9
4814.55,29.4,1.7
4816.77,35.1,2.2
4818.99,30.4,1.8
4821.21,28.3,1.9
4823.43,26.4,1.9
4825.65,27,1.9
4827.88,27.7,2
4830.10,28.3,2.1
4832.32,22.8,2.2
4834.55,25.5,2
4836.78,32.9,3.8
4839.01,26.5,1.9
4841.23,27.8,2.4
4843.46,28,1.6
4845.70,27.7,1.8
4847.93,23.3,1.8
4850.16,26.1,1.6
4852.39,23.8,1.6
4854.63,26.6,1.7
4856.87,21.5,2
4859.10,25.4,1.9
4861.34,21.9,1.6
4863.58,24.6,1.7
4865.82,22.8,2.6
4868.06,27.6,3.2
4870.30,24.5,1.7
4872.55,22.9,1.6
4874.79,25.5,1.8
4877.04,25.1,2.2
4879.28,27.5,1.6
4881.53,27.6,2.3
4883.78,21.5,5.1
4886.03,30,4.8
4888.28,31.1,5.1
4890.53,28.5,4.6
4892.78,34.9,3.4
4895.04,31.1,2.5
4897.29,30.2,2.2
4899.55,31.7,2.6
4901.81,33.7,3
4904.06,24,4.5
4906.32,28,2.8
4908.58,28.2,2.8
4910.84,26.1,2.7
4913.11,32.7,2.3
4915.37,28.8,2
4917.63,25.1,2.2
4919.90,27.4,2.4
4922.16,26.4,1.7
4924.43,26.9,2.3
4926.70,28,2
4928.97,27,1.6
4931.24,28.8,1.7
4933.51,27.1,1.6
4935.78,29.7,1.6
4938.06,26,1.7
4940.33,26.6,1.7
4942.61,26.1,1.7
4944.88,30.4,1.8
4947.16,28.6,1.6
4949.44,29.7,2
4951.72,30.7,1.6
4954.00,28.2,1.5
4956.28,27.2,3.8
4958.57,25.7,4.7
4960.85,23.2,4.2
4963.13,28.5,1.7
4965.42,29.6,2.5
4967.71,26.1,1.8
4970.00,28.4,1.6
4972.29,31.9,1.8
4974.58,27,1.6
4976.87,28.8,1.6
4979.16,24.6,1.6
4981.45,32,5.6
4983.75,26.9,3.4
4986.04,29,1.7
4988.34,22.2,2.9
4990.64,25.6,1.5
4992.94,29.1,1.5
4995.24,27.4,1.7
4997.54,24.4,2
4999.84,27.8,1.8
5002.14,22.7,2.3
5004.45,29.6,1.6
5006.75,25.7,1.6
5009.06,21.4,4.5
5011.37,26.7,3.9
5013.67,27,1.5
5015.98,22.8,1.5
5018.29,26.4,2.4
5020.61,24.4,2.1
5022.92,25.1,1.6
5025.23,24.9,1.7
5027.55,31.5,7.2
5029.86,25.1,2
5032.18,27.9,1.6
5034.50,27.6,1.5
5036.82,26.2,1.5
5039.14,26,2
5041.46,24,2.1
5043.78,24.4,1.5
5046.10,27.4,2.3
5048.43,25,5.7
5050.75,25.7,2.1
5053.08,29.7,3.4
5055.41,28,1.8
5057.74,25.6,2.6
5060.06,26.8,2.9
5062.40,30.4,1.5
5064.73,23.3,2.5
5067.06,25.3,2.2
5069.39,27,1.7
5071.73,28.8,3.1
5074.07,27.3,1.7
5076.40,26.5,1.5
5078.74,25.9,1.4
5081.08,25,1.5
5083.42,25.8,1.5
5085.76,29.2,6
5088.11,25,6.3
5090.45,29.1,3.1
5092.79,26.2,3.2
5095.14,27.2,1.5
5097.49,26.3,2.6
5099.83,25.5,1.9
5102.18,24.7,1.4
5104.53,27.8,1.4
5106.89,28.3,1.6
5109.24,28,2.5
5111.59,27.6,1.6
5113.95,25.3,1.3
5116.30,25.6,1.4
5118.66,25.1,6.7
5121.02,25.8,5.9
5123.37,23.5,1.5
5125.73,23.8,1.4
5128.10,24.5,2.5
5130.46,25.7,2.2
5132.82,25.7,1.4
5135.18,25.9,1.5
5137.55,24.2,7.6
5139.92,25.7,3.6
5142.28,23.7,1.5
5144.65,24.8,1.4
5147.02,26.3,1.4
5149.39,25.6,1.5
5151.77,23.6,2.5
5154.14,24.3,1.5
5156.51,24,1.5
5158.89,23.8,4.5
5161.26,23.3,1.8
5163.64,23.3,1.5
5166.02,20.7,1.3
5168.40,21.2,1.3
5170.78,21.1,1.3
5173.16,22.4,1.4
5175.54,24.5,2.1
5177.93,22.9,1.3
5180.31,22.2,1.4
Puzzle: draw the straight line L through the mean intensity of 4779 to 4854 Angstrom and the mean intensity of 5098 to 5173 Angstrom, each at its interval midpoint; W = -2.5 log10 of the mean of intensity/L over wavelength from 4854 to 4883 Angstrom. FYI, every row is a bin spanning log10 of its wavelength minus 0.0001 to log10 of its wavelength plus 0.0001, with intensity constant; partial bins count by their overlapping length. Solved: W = 0.11 mag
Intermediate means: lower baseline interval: 27.9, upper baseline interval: 24.8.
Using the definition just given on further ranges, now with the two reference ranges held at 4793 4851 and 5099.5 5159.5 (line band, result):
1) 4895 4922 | -0.064 mag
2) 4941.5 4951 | -0.078 mag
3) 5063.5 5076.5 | -0.024 mag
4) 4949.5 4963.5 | -0.026 mag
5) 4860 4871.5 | 0.133 mag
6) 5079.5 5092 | -0.045 mag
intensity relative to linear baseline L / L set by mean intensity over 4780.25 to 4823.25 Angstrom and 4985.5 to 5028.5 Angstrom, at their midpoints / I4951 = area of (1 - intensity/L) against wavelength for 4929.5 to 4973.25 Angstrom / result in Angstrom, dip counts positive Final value -2.2 Angstrom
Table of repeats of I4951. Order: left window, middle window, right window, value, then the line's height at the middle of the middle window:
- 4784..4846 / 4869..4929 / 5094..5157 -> -1.3 Angstrom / 27.4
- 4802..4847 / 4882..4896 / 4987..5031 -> -1.0 Angstrom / 27.4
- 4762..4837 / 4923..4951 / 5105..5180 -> -1.4 Angstrom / 26.6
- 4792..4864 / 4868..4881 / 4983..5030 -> 0.7 Angstrom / 26.8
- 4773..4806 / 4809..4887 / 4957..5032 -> 3.4 Angstrom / 27.7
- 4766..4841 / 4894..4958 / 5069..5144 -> -2.6 Angstrom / 27.3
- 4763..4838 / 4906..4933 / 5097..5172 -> -0.9 Angstrom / 26.9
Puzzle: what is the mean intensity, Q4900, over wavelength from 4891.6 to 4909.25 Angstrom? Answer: 30.3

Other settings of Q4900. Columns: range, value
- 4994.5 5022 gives 25.5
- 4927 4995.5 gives 27.7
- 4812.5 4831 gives 29.1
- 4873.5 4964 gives 28.1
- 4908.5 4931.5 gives 27.7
